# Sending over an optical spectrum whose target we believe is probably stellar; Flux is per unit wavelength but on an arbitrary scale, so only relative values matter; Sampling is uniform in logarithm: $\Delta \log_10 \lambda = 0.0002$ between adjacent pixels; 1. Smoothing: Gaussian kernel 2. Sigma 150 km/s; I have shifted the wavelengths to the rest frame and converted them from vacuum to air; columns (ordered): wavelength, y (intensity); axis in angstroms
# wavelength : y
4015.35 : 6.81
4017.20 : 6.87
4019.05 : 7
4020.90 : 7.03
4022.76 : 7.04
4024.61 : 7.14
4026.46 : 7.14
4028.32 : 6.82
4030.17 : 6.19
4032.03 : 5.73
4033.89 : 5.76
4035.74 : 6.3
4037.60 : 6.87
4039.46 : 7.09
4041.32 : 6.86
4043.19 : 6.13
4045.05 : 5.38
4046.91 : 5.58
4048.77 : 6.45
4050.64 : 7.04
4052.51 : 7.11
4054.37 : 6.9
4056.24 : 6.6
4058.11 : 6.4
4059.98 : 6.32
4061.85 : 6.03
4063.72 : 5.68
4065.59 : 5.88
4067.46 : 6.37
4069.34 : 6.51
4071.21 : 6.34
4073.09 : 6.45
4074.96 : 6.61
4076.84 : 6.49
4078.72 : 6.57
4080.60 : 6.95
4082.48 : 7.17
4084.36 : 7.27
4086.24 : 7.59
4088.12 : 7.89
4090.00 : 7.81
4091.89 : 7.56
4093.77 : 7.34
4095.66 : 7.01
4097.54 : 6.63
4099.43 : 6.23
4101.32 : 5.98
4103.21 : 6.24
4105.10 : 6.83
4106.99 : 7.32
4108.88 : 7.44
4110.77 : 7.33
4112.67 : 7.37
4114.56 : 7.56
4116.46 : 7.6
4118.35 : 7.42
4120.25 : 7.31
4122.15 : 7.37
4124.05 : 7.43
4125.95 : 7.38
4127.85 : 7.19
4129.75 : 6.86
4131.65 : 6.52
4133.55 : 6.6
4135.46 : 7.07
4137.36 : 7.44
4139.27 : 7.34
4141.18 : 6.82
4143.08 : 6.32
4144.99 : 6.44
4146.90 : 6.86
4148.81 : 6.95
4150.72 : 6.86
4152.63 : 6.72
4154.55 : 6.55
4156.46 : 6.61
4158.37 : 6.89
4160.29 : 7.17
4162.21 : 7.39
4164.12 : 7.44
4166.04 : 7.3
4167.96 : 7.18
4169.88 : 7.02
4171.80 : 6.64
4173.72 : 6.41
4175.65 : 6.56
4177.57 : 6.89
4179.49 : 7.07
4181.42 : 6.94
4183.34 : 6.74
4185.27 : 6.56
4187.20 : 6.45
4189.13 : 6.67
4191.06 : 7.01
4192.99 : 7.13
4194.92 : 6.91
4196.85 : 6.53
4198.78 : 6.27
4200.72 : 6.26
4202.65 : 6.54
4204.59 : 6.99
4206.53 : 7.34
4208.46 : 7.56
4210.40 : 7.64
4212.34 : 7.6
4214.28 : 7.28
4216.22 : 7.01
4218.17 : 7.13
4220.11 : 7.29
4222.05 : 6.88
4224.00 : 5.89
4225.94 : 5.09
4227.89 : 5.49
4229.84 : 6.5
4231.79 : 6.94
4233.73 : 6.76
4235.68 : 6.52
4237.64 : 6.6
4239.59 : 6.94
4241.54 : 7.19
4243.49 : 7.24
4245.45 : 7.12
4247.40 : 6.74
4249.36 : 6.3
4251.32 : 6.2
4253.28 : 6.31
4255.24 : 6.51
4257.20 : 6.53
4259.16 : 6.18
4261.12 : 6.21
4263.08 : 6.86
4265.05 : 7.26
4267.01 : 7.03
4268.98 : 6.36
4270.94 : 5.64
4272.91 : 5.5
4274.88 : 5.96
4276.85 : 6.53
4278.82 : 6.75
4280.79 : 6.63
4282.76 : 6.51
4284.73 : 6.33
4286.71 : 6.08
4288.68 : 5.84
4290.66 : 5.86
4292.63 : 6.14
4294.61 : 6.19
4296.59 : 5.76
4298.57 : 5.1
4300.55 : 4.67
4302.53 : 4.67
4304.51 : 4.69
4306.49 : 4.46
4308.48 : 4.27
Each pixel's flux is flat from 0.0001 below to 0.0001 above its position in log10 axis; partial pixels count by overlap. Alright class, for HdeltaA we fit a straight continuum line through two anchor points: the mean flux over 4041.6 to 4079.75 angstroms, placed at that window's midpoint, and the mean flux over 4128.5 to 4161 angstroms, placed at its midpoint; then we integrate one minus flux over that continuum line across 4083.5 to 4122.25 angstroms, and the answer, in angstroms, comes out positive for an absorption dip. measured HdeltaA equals -3.54 angstroms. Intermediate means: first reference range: 6.35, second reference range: 6.83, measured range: 7.19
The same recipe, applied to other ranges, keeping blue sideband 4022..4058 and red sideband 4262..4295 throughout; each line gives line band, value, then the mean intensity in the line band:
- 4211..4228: -0.9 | 6.71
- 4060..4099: -1.8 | 6.79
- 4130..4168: -2.8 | 6.92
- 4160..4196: -2.8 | 6.91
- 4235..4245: -0.9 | 6.92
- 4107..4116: -1.3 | 7.42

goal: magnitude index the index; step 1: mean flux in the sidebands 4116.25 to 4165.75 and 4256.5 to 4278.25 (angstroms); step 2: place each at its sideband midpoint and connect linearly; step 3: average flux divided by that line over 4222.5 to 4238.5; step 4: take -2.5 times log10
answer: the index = 0.05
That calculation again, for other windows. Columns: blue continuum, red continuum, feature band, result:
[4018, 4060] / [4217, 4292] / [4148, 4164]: -0.07 mag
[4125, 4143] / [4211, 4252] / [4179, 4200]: 0.02 mag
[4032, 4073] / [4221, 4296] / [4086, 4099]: -0.16 mag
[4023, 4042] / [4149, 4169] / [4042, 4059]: 0.04 mag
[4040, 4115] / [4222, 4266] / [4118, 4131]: -0.09 mag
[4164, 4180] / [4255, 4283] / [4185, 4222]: -0.03 mag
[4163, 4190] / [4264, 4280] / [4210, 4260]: -0.02 mag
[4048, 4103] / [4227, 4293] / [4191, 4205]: -0.02 mag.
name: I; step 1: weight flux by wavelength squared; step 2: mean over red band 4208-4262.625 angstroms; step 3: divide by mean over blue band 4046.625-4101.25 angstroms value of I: 1.08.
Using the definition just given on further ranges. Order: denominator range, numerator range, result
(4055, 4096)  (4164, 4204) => 1.05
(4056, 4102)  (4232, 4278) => 1.06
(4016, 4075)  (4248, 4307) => 1.04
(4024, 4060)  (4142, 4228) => 1.13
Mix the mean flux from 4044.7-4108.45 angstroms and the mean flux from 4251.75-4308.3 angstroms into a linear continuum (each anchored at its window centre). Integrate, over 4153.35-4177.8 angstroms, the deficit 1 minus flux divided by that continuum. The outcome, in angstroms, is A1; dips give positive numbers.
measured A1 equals -2.1 angstroms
